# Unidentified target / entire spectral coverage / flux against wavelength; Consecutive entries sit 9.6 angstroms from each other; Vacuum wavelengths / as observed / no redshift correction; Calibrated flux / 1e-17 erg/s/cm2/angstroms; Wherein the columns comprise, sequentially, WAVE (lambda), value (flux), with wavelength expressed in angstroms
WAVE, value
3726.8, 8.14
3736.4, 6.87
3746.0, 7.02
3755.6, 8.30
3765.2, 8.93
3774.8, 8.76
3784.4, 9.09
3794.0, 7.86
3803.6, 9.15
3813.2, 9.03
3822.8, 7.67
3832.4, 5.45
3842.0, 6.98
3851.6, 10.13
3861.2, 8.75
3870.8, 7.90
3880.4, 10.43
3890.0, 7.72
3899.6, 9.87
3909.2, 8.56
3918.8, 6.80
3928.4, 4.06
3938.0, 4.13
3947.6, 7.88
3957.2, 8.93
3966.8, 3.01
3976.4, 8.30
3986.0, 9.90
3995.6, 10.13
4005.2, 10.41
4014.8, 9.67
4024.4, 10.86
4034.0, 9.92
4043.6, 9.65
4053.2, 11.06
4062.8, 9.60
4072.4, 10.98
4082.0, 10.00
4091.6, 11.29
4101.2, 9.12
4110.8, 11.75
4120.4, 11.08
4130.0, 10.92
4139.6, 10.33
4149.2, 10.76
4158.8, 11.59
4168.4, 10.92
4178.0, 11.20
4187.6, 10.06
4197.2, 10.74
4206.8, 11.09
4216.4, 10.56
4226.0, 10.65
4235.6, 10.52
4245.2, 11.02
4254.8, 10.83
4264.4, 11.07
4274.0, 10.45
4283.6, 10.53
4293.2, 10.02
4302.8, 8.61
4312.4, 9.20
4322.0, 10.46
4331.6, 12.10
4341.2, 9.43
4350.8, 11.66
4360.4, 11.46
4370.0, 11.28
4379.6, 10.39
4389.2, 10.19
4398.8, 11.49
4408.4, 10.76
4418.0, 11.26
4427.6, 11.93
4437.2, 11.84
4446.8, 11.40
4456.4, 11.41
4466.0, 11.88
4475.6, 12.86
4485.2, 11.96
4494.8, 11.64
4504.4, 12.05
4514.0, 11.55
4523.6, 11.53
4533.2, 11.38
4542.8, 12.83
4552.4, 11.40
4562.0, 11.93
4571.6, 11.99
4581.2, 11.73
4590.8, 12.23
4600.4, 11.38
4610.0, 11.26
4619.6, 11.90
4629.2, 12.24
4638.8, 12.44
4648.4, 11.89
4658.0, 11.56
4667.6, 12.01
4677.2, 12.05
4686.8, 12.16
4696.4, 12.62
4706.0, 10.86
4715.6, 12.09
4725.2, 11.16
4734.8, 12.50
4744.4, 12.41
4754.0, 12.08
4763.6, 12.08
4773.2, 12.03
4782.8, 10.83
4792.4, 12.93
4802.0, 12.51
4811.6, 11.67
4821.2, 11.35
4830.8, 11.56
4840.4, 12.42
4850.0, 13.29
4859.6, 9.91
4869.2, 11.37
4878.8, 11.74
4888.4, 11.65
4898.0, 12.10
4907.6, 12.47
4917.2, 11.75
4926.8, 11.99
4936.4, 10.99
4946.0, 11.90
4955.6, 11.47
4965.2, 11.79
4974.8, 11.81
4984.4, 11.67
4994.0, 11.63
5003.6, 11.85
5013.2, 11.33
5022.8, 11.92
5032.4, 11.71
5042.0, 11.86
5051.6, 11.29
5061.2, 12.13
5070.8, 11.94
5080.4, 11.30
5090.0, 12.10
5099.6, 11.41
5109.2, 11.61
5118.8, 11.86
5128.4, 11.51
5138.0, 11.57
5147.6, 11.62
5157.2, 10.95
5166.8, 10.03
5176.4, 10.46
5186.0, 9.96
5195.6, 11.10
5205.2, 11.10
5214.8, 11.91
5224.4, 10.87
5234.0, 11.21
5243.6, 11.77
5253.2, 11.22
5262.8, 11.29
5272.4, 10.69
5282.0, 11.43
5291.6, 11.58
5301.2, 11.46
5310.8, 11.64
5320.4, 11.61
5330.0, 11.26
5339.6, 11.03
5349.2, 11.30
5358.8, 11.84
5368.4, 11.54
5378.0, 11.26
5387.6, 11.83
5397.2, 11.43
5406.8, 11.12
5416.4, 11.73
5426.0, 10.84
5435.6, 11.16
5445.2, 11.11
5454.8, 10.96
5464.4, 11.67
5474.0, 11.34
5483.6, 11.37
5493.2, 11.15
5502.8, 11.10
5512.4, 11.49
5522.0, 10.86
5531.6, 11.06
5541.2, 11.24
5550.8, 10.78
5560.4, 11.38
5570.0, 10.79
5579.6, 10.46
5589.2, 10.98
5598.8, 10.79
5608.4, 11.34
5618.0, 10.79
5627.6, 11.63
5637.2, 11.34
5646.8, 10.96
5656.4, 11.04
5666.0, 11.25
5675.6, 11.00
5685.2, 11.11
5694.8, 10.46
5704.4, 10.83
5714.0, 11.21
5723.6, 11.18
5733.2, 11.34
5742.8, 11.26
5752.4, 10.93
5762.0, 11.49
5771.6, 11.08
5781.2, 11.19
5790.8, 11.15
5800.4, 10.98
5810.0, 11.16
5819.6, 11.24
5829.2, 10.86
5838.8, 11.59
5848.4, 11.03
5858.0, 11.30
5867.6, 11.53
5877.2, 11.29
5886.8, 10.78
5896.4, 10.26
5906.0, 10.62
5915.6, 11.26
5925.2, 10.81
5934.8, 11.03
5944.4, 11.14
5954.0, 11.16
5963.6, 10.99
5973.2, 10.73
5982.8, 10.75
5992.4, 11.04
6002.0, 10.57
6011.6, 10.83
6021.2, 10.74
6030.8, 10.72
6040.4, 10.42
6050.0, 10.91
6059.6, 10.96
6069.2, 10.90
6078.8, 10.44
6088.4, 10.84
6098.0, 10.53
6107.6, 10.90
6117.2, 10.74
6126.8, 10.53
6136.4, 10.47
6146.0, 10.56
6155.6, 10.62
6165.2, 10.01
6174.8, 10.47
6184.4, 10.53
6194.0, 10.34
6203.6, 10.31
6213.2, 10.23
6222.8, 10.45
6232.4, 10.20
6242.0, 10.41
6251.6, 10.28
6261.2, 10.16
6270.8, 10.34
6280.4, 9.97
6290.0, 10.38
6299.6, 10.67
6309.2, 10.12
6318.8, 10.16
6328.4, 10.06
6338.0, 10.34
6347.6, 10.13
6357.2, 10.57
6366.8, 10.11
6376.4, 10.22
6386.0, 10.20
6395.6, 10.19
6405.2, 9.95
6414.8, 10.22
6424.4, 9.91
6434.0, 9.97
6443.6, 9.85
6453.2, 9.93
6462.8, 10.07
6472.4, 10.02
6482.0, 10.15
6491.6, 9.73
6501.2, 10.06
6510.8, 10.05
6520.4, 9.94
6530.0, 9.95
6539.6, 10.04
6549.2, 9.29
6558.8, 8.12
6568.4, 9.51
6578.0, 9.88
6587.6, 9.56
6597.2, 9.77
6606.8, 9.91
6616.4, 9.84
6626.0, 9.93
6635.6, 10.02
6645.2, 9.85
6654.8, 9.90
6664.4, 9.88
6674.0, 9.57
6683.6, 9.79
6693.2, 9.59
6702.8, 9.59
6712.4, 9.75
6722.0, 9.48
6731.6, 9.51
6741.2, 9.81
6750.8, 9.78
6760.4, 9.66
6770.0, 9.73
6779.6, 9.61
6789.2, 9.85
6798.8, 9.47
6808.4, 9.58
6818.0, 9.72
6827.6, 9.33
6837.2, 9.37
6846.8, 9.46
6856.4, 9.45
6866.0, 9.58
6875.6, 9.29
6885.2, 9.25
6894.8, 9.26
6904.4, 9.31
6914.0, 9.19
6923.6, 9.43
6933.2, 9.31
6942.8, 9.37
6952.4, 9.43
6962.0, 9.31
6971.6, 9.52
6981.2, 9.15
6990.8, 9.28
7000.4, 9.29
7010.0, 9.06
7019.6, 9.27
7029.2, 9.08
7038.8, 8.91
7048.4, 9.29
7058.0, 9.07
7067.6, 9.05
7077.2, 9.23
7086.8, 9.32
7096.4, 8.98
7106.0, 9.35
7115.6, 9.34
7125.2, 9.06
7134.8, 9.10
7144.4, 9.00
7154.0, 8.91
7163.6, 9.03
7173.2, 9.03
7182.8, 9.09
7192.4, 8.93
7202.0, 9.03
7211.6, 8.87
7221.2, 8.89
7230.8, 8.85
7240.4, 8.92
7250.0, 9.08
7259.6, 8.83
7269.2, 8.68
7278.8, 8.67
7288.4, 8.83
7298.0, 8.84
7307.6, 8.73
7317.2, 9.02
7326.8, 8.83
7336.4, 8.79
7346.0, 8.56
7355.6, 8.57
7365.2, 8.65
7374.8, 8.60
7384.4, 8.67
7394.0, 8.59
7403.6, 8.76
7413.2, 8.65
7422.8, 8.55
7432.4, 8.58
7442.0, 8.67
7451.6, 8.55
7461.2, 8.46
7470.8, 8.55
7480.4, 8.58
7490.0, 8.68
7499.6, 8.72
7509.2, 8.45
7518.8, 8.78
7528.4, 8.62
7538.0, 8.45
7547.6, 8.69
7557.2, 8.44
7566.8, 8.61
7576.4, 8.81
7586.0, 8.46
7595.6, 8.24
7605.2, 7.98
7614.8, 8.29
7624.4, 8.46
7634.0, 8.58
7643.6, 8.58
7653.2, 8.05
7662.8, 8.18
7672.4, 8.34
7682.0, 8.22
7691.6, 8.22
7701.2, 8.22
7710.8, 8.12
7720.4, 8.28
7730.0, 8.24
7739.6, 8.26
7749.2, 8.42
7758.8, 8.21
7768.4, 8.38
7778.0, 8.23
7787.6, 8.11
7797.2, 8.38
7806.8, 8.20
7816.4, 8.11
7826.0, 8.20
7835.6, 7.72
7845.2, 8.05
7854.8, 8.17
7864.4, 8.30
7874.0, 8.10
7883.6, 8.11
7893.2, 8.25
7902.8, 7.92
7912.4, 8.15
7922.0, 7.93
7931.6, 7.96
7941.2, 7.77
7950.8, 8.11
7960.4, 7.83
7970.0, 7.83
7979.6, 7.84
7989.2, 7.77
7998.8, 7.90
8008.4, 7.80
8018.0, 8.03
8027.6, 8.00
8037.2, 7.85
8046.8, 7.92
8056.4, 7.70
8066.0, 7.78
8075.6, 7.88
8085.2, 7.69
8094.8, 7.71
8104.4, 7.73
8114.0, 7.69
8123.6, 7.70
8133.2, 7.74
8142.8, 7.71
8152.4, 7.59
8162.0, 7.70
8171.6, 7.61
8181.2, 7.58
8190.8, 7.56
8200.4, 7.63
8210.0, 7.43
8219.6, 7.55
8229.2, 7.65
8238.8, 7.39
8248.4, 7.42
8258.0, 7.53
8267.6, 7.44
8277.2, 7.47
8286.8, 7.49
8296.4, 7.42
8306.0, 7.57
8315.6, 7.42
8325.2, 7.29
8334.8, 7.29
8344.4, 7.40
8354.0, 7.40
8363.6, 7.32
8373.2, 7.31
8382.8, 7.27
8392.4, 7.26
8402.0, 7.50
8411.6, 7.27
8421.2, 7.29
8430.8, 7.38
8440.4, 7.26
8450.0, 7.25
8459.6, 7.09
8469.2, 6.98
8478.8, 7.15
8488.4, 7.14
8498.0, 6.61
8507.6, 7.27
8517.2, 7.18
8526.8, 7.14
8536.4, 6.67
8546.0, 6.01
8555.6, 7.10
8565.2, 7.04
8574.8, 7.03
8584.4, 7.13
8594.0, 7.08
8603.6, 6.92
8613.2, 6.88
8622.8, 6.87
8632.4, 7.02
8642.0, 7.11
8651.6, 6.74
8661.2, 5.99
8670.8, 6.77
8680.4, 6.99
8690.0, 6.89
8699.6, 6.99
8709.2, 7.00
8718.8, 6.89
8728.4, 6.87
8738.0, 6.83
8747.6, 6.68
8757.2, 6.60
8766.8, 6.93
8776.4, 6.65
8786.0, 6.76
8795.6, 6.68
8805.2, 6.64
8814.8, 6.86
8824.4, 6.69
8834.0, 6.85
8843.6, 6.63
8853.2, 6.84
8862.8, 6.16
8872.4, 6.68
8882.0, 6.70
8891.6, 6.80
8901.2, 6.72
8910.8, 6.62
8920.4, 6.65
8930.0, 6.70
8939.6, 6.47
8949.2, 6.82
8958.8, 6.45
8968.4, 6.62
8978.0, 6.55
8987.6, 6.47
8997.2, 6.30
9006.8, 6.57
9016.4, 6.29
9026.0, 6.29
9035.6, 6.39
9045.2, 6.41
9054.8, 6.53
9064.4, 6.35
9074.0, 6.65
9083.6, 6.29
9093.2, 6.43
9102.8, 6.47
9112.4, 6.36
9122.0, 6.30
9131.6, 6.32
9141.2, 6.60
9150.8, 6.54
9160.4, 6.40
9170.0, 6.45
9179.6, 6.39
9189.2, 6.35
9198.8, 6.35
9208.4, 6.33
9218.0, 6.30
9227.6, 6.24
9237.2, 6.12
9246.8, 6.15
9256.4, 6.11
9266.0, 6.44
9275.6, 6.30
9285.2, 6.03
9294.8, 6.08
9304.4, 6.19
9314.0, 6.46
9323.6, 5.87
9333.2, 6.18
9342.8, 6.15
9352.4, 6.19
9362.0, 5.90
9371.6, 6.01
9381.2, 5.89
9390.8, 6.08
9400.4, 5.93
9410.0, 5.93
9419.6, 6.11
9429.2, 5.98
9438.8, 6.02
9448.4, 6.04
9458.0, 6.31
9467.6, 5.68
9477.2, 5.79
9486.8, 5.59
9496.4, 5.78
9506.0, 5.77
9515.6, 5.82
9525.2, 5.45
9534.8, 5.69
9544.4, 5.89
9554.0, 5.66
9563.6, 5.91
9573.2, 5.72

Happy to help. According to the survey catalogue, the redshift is 0.000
